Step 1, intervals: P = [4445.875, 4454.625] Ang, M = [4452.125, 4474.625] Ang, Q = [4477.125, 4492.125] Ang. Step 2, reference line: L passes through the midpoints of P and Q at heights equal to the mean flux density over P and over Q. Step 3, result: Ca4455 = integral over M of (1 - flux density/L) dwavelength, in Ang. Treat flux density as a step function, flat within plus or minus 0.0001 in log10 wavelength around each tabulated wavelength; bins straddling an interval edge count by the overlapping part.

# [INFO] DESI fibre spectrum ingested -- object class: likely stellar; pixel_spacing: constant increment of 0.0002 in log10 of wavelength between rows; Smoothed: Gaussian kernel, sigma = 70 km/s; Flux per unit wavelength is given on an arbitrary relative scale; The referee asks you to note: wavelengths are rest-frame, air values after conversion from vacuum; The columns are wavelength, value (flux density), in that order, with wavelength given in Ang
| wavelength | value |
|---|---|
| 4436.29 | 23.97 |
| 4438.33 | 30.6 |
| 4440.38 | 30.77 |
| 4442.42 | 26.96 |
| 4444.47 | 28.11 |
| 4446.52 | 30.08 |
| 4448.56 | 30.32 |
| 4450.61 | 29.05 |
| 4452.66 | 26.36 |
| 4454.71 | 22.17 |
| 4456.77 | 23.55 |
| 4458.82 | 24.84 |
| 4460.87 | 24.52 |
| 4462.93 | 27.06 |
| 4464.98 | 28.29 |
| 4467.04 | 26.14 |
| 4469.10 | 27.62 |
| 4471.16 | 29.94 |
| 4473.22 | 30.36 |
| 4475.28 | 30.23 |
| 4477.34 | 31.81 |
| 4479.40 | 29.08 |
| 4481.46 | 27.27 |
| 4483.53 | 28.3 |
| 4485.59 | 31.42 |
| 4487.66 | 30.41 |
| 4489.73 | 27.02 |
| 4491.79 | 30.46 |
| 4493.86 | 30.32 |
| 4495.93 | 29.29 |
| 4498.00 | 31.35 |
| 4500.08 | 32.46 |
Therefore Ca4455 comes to 1.7 Ang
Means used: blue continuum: 28.2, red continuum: 29.3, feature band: 26.5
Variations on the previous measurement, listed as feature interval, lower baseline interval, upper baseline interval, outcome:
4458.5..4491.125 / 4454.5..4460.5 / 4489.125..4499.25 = -2.3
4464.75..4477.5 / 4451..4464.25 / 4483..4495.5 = -1.0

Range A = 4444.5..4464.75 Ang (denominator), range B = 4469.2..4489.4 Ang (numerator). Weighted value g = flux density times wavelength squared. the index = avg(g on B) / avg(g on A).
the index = 1.1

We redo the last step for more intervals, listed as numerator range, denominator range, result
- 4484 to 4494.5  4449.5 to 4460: 1.20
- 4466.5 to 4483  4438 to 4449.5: 1.00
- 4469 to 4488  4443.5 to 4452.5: 1.03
